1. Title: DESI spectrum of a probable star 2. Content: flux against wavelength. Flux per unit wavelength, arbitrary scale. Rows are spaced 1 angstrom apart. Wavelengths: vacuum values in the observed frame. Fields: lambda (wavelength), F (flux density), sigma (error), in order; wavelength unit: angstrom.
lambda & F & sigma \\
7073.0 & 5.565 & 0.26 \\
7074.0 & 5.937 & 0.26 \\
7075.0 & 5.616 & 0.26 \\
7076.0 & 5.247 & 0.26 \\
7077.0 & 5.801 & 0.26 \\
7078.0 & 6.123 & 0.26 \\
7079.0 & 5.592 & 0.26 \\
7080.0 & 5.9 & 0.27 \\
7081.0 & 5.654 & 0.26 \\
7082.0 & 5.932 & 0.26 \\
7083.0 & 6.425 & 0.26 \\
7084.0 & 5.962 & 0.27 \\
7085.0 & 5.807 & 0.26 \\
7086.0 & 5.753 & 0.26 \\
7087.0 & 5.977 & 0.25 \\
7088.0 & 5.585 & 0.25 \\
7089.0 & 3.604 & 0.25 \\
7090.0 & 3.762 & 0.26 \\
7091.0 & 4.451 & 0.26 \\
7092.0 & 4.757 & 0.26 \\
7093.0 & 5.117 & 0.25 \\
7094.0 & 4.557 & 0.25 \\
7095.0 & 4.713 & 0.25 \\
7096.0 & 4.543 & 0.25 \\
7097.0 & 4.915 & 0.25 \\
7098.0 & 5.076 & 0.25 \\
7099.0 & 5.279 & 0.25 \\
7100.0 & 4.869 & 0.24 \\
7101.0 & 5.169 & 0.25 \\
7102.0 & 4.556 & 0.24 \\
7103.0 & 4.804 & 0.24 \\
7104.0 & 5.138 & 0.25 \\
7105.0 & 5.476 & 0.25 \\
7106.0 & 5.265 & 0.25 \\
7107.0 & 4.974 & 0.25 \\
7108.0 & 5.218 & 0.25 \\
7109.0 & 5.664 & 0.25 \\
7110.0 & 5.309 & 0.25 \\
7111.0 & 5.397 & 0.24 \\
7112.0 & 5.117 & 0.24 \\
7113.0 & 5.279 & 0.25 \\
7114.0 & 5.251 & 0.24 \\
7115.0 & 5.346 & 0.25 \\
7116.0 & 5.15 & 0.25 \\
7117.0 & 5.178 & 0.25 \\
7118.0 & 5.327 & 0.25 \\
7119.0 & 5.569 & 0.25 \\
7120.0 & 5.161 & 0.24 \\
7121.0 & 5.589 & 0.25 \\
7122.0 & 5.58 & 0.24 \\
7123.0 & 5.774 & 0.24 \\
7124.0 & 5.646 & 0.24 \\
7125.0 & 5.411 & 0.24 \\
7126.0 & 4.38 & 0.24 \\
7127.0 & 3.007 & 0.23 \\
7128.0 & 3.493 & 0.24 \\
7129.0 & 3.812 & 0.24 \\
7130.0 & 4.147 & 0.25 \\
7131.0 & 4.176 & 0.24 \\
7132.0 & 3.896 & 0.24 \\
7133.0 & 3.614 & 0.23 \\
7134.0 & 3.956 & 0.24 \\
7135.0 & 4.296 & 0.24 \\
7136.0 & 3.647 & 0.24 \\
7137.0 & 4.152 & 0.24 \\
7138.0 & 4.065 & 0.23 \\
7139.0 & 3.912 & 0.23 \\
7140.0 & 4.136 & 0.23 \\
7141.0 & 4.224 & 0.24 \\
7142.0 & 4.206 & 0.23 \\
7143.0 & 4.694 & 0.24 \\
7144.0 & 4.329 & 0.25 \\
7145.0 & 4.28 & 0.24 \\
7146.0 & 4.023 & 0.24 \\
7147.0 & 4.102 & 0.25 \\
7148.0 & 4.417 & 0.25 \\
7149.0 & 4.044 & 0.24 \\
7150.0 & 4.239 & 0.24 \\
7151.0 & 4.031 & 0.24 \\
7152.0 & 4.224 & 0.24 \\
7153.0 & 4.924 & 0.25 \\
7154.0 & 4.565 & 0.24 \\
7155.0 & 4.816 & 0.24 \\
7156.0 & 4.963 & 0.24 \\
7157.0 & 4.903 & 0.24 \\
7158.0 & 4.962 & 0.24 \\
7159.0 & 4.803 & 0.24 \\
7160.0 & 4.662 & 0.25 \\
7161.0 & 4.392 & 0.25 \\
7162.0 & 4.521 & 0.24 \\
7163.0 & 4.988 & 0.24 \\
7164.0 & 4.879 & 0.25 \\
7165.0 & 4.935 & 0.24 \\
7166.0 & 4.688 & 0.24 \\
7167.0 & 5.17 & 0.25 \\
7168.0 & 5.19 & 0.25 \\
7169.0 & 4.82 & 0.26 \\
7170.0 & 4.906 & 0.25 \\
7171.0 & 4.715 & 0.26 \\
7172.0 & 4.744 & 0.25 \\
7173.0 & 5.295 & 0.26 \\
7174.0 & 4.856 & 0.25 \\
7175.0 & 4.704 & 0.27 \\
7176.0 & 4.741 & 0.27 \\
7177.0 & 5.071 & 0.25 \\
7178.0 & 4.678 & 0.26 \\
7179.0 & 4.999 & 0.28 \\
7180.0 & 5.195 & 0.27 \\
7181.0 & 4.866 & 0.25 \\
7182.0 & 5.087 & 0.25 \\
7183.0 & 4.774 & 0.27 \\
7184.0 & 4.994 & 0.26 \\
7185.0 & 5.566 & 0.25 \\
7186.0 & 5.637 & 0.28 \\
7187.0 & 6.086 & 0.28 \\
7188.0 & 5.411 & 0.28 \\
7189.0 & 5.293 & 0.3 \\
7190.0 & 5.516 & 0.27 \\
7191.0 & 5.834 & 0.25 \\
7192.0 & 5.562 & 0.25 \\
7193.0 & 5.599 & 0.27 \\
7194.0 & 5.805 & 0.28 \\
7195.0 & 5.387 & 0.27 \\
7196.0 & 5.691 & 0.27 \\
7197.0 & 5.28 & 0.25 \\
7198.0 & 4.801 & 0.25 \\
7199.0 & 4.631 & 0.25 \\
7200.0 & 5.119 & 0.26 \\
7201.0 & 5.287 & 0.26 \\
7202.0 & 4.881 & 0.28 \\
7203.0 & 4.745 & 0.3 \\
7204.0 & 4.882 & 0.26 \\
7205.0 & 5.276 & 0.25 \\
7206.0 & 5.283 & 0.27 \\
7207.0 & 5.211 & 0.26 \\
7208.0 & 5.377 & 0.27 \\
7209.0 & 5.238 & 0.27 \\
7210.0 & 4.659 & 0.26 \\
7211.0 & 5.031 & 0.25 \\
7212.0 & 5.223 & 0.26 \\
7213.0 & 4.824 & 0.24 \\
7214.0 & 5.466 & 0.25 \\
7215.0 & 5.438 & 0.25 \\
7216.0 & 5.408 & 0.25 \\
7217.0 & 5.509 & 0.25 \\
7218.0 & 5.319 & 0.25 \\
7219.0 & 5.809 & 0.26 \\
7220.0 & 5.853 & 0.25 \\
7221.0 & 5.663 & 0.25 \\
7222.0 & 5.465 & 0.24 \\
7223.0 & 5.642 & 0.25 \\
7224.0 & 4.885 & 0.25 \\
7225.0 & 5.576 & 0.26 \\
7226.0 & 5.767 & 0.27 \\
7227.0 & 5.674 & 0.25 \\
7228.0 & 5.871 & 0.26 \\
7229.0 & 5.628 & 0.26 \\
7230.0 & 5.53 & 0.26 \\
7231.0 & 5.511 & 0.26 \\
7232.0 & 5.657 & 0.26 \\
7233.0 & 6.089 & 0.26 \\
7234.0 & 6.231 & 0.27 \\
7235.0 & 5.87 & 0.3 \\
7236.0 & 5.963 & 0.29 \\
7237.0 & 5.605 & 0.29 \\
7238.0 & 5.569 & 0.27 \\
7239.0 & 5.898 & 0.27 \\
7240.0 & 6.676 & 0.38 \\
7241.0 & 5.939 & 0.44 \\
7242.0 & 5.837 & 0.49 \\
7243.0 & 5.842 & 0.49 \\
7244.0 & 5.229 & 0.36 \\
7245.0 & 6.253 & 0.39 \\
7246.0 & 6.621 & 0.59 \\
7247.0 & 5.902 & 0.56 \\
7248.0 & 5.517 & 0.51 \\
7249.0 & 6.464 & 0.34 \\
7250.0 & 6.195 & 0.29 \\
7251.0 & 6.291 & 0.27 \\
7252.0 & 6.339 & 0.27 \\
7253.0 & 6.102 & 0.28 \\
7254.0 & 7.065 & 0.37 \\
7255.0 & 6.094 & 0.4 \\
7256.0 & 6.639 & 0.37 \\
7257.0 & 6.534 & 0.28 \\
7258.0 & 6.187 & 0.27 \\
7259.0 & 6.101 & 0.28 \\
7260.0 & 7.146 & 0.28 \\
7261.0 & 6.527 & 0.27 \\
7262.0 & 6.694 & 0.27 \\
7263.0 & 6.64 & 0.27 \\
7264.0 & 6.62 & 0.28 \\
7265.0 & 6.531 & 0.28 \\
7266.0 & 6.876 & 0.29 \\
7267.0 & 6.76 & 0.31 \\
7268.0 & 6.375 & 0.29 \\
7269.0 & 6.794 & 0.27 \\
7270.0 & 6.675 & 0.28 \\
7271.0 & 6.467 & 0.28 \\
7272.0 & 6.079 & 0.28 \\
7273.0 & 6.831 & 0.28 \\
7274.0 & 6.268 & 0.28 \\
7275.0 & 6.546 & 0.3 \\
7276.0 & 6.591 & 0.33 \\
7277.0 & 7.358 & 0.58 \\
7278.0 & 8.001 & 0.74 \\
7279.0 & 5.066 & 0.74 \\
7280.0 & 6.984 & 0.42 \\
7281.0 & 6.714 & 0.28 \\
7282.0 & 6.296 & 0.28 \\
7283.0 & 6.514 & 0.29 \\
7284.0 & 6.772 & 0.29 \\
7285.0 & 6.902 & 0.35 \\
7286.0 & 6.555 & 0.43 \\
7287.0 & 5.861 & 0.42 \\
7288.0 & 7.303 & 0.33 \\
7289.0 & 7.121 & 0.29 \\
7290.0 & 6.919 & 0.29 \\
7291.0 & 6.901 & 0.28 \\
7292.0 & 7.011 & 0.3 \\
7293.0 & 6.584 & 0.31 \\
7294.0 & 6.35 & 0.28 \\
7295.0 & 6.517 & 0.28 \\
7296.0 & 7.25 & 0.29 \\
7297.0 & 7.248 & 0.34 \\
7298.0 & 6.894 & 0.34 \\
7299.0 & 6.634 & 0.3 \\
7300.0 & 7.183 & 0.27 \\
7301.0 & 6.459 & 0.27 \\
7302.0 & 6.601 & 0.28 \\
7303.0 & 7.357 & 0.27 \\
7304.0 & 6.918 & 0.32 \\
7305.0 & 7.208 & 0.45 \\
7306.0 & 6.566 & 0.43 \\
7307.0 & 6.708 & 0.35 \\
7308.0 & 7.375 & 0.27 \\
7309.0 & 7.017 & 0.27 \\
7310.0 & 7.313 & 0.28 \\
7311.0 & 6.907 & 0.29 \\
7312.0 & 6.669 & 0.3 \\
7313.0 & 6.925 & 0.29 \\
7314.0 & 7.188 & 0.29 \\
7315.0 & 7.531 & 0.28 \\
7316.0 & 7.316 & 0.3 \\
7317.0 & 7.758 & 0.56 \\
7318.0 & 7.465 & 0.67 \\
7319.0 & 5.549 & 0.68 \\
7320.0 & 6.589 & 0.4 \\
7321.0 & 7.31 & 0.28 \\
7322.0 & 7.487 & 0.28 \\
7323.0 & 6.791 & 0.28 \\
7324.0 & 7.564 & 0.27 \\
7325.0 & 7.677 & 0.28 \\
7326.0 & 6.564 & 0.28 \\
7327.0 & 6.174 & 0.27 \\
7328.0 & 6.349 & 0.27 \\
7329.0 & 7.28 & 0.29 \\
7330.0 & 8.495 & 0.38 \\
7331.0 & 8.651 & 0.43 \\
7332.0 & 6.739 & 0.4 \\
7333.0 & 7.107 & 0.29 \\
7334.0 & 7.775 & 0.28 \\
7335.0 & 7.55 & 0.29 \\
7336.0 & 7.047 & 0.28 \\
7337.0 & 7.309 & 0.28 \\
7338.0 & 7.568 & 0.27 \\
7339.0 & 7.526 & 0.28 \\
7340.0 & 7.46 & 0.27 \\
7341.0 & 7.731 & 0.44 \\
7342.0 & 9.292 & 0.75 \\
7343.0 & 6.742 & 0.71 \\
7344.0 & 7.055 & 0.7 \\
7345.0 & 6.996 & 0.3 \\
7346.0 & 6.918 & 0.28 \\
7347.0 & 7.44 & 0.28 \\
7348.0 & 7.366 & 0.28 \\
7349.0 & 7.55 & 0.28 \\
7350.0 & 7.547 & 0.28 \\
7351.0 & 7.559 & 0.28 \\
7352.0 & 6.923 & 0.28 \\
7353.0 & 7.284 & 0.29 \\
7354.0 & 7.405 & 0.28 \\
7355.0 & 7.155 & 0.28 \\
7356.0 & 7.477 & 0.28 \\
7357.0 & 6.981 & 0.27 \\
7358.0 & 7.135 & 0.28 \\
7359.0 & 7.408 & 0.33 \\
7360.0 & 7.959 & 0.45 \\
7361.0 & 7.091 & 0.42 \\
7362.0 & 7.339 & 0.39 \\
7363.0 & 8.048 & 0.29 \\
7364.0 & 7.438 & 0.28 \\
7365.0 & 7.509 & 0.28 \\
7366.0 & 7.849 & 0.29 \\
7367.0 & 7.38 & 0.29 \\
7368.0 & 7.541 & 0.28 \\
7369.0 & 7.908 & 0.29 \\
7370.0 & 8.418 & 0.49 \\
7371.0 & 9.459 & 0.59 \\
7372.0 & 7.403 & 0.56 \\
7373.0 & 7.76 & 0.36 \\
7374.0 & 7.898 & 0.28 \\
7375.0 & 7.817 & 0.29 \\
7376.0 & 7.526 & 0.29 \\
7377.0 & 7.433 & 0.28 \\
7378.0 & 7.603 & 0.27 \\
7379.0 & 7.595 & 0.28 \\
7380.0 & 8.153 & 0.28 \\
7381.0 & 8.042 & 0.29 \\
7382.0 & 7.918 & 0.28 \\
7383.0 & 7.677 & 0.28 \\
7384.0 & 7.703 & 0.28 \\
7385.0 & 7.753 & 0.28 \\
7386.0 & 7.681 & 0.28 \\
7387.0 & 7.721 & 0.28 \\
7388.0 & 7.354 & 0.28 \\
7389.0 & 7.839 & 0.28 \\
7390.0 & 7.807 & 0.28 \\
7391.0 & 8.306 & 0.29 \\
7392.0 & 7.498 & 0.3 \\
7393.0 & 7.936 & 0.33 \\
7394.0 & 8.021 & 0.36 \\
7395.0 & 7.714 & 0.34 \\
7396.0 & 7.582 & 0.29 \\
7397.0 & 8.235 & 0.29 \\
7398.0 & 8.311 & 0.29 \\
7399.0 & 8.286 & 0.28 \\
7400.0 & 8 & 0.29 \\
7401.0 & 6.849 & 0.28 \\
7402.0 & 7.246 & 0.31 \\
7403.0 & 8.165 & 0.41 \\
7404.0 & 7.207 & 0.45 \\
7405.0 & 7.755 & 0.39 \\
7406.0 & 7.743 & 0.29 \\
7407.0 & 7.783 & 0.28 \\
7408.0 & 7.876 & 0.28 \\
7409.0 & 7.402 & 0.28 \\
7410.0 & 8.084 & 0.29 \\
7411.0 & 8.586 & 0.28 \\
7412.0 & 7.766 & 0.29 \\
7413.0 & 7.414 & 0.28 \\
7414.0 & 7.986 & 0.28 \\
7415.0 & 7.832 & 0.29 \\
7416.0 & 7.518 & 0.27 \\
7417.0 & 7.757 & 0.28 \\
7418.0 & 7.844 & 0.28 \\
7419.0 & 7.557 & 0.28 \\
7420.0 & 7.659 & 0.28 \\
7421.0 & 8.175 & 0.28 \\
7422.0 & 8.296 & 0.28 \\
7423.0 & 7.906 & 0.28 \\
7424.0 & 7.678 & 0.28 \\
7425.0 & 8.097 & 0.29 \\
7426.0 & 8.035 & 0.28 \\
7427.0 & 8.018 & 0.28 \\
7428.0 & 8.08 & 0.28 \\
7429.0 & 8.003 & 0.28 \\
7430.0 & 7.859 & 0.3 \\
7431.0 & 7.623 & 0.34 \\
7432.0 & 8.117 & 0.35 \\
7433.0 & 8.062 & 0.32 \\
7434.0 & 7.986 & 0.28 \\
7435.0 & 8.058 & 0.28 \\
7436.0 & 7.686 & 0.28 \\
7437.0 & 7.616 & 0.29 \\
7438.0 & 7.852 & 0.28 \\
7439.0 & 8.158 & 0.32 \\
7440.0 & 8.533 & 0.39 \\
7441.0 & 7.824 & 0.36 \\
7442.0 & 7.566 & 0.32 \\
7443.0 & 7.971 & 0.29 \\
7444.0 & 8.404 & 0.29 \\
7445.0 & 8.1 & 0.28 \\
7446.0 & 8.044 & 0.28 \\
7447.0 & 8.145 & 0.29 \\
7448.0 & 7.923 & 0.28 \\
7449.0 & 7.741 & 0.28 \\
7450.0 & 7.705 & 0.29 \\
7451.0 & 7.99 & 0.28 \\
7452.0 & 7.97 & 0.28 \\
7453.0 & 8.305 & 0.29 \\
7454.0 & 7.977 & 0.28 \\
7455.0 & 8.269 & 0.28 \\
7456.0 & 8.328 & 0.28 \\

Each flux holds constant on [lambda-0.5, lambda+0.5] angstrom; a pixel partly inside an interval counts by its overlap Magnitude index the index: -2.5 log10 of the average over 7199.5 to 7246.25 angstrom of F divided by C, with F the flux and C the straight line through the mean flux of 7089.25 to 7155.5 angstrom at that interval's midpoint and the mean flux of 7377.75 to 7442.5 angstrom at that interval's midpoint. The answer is 0.048 mag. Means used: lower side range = 4.67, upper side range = 7.85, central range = 5.53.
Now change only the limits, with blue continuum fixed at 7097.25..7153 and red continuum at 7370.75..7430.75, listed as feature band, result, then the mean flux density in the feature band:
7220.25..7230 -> 0.05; 5.58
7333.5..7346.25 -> -0.05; 7.47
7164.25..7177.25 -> 0.06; 4.91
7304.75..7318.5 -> -0.05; 7.14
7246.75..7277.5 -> -0.04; 6.5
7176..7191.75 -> 0.02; 5.26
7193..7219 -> 0.08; 5.21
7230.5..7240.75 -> 0.01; 5.91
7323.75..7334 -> -0.04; 7.28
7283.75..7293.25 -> -0.04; 6.8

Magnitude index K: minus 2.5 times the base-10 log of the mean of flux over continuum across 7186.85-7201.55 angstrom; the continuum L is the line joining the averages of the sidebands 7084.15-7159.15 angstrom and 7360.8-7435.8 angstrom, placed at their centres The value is 0.03 mag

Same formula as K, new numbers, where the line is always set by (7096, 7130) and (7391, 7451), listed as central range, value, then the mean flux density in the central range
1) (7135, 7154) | 0.26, 4.21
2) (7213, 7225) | 0.10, 5.47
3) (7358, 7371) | -0.05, 7.71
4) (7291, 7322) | -0.02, 6.95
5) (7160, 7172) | 0.15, 4.83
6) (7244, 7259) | 0.01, 6.26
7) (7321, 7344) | -0.05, 7.39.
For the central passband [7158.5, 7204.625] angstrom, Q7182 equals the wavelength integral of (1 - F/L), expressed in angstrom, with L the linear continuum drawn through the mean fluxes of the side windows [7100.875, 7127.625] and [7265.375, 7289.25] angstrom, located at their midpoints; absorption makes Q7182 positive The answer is 5.6 angstrom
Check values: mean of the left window 5.17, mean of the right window 6.65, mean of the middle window 5.08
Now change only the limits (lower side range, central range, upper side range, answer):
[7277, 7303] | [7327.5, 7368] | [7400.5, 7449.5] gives -1.11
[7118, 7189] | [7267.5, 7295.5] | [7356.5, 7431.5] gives -1.44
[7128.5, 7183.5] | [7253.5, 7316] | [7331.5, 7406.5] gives -3.54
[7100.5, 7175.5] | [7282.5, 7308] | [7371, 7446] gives -1.12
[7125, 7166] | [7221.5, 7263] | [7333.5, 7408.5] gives -1.99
